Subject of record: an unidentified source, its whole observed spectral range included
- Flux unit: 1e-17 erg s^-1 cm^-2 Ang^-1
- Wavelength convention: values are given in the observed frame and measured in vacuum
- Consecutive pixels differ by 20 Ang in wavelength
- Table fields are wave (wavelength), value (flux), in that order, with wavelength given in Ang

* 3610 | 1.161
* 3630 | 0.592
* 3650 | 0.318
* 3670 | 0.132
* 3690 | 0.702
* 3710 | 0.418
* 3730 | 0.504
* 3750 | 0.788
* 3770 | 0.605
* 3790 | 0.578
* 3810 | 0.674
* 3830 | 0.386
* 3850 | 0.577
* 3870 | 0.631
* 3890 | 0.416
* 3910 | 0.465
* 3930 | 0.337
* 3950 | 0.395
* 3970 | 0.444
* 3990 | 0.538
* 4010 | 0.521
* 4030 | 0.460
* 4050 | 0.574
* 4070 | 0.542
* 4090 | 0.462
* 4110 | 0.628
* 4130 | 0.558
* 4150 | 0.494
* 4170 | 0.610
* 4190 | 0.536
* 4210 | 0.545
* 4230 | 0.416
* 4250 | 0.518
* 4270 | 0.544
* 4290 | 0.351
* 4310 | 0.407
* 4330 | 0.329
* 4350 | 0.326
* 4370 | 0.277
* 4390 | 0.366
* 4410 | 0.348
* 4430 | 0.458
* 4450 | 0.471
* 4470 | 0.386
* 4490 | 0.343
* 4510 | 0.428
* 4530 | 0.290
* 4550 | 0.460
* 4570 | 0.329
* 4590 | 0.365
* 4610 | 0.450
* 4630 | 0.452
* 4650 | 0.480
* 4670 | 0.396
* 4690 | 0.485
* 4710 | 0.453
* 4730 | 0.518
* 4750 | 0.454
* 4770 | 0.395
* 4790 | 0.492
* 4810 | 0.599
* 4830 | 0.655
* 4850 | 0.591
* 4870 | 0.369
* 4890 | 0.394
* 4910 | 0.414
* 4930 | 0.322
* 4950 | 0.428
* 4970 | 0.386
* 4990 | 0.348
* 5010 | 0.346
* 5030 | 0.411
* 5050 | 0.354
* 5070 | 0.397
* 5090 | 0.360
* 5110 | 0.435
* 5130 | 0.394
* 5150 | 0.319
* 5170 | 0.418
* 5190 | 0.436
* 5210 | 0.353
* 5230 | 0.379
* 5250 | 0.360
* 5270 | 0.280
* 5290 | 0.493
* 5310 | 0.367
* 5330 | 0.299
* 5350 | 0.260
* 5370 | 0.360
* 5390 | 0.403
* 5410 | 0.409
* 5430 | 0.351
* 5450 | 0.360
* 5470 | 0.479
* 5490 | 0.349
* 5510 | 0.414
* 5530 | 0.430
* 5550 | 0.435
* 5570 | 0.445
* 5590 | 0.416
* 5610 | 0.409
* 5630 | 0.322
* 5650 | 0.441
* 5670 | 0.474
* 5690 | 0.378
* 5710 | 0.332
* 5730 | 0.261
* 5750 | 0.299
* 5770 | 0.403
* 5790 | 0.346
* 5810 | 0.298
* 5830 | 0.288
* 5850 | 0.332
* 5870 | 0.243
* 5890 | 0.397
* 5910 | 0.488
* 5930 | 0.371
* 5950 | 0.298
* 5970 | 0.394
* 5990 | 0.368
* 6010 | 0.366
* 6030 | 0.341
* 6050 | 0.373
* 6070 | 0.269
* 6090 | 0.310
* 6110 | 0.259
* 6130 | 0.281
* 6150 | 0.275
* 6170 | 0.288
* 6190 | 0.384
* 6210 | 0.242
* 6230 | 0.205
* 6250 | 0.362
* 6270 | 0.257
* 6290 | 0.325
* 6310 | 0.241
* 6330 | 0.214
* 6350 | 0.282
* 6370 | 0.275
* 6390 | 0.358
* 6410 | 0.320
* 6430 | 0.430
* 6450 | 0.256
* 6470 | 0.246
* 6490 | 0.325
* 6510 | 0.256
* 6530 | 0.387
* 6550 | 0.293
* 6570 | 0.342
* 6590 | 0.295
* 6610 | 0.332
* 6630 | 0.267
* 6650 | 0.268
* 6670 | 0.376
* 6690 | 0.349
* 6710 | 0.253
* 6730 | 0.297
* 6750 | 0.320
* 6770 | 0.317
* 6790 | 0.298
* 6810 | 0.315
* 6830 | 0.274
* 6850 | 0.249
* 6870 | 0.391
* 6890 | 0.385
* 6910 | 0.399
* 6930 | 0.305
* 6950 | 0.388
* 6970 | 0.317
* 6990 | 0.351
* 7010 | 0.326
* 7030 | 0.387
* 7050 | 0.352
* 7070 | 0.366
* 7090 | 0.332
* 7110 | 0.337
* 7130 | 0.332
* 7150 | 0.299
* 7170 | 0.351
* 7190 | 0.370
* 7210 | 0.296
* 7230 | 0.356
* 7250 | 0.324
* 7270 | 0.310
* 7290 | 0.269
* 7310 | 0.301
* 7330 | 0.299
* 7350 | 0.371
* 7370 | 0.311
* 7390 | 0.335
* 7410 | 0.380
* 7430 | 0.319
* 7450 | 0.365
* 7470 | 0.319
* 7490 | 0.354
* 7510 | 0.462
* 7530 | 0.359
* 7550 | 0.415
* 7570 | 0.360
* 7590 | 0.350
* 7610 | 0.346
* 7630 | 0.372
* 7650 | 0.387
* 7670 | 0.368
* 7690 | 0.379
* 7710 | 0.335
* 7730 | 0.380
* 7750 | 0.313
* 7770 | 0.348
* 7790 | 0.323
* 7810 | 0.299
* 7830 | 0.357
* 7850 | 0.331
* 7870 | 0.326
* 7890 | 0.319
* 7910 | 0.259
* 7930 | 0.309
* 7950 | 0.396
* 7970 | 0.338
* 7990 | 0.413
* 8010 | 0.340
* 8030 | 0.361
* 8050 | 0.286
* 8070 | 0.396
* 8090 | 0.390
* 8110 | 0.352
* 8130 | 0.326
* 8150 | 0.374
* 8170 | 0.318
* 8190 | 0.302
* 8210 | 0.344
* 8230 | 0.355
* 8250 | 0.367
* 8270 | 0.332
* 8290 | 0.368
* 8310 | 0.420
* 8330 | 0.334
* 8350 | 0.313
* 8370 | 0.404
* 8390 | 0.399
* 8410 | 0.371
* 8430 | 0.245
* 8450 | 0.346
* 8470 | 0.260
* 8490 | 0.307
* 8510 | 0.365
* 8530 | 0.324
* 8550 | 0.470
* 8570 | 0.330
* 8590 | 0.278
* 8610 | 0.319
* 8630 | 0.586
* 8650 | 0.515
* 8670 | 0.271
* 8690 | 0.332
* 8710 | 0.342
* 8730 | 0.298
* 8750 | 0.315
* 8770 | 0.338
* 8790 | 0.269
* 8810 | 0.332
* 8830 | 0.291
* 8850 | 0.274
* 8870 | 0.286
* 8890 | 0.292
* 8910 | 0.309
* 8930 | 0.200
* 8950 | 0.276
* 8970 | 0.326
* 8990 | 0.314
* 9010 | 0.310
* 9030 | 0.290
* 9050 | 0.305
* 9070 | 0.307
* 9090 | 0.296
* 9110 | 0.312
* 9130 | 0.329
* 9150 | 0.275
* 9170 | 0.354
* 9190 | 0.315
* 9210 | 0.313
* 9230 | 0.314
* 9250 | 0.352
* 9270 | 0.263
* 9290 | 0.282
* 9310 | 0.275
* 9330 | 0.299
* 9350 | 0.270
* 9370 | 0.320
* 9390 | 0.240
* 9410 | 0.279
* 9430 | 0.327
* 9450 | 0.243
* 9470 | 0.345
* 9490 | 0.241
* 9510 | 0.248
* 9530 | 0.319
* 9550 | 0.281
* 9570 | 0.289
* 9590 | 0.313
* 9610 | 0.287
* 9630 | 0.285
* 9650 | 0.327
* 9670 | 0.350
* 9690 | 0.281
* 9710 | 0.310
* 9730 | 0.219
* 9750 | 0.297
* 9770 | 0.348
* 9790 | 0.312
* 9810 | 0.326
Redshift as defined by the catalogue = 0.73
